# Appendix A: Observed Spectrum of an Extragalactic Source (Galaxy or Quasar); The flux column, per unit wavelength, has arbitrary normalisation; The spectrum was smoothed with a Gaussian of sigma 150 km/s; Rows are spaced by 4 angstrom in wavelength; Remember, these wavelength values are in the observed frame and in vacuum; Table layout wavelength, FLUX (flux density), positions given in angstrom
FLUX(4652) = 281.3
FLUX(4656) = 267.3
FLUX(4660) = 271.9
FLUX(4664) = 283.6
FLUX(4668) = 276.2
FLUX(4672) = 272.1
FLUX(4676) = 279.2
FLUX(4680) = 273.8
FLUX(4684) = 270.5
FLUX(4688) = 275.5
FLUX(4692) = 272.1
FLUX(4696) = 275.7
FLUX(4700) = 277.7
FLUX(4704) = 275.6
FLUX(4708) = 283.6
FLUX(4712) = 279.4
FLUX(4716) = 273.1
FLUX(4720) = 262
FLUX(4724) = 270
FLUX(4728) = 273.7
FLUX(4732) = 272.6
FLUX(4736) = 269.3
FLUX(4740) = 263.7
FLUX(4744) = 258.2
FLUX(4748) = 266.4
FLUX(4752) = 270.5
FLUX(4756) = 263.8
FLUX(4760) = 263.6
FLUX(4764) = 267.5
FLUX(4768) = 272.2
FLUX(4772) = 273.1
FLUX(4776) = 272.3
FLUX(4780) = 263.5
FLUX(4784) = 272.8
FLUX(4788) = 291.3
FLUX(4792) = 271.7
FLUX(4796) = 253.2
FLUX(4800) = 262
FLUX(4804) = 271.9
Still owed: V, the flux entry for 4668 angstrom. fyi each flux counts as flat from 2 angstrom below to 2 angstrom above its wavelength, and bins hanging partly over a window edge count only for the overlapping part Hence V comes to 276.2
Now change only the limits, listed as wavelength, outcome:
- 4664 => 283.6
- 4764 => 267.5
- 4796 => 253.2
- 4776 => 272.3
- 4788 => 291.3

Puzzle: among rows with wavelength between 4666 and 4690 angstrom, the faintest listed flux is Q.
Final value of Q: 270.5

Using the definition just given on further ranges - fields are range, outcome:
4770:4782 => 263.5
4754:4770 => 263.6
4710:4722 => 262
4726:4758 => 258.2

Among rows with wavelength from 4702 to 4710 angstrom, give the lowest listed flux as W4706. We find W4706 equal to 275.6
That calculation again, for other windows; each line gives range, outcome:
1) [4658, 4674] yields 271.9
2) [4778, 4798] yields 253.2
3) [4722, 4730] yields 270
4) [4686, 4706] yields 272.1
